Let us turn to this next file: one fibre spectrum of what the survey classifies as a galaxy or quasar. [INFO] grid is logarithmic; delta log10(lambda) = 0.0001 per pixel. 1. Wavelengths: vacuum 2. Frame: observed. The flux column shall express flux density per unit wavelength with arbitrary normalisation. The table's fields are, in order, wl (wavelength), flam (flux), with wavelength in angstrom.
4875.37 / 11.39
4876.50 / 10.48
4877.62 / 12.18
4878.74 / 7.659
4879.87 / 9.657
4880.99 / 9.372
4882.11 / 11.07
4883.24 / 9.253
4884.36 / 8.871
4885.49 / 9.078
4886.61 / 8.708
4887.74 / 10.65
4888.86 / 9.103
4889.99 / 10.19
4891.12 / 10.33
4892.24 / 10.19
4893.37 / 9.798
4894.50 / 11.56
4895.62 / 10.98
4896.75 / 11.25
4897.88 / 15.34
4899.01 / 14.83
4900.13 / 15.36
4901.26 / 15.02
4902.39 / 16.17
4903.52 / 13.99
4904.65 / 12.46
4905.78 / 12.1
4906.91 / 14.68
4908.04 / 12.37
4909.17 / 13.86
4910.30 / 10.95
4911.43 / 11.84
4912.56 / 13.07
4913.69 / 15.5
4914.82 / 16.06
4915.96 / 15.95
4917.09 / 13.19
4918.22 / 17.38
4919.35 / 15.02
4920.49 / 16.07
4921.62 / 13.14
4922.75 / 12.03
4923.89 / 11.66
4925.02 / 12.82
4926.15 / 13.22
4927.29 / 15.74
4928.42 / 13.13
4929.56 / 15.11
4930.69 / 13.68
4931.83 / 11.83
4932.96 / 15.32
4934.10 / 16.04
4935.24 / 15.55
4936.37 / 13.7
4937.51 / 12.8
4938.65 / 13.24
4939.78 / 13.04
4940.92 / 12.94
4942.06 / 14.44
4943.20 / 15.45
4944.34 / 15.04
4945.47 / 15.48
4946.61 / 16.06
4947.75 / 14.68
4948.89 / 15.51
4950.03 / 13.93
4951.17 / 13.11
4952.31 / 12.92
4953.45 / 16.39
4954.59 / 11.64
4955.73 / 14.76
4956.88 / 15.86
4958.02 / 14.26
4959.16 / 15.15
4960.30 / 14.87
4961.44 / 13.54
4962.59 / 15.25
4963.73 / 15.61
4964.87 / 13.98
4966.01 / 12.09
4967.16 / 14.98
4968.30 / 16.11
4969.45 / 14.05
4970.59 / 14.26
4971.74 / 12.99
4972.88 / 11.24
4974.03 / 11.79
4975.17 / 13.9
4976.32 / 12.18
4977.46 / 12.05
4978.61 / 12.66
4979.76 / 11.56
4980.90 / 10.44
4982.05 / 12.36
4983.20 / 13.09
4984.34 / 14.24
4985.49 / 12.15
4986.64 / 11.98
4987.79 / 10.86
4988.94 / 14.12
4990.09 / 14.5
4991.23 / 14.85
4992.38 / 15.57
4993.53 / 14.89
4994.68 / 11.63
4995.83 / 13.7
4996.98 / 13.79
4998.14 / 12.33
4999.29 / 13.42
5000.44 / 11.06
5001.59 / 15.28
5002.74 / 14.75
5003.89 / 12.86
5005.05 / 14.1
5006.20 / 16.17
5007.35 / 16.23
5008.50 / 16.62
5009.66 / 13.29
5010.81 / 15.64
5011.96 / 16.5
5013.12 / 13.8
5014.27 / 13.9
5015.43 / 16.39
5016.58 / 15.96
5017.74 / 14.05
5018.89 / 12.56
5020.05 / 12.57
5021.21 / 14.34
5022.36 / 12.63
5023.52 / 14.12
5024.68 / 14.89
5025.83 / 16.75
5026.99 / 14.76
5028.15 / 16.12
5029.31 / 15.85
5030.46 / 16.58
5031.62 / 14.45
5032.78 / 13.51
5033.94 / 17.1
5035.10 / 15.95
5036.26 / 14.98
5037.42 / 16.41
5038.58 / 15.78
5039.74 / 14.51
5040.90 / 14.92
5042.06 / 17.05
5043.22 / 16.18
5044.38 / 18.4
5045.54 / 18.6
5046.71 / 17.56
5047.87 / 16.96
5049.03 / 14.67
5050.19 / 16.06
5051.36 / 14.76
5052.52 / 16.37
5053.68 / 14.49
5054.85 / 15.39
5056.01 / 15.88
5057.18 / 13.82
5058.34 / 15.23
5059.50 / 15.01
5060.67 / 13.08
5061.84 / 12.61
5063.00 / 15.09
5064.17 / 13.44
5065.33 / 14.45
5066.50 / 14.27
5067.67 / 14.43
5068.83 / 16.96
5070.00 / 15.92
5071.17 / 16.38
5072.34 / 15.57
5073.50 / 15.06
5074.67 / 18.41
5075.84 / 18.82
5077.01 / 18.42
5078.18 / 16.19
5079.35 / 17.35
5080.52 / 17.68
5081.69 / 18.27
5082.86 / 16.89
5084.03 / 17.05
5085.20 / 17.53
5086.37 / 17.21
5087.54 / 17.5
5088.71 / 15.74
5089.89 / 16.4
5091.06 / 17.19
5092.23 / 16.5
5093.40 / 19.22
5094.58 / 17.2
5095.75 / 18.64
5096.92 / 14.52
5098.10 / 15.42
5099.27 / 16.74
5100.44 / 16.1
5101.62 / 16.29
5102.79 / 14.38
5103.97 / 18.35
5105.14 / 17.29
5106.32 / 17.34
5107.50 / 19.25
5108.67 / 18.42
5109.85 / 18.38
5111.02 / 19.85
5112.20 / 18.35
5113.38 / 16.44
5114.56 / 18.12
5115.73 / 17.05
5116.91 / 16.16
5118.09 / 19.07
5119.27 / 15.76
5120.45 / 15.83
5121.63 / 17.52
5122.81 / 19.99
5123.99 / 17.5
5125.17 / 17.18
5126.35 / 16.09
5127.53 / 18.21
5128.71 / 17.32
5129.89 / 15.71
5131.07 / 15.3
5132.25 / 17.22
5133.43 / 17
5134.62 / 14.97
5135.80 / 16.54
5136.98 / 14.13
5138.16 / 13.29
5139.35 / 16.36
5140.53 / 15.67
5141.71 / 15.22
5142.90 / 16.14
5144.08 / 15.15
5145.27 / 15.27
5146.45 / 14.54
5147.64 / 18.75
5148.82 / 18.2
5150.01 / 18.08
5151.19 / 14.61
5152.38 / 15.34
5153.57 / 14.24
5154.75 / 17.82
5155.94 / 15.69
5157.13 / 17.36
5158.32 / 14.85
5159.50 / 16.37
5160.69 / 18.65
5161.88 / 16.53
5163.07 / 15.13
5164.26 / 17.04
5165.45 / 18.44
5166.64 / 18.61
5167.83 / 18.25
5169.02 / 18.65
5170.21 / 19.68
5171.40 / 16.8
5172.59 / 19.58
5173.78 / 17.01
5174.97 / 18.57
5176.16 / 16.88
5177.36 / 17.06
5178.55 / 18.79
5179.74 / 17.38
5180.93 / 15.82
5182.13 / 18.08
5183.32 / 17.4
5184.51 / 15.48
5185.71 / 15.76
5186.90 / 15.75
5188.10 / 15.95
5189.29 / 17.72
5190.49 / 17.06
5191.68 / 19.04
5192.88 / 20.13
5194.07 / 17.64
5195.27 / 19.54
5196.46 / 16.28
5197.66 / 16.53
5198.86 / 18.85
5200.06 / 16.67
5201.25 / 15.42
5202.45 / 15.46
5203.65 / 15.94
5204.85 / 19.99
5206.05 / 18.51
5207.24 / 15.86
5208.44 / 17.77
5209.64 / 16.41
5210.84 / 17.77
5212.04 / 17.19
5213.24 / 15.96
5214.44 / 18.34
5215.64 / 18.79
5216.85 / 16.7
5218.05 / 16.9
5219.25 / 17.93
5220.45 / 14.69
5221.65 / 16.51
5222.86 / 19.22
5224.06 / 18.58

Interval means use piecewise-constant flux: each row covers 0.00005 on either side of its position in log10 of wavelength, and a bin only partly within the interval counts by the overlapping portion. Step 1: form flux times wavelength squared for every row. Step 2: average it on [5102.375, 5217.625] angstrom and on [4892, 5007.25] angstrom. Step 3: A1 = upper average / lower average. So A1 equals 1.3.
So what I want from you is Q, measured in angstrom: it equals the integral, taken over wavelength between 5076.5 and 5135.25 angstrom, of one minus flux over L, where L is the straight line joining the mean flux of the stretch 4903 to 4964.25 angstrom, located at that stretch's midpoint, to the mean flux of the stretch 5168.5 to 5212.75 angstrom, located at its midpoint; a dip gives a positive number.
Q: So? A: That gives -3.0 angstrom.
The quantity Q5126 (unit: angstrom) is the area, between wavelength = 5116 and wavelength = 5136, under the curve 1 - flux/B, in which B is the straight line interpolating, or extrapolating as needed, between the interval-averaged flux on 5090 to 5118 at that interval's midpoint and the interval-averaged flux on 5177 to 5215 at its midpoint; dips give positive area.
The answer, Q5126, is 0.4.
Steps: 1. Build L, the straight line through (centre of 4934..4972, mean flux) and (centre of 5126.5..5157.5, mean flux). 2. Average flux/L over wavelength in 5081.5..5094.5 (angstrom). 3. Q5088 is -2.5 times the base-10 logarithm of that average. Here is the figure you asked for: -0.11 mag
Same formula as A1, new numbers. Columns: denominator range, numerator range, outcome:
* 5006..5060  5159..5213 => 1.20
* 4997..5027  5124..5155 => 1.18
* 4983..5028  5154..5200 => 1.32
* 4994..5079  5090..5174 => 1.16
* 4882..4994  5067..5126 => 1.36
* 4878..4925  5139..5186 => 1.52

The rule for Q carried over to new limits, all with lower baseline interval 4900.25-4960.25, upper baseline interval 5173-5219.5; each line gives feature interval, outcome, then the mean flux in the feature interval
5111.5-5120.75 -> -0.46 angstrom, 17.2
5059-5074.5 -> 0.87 angstrom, 14.9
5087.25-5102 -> -0.57 angstrom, 16.7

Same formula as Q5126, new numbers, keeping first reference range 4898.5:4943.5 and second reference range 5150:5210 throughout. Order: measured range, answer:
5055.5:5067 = 1.06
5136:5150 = 0.76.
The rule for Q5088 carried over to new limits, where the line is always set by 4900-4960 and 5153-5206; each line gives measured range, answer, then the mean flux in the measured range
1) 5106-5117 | -0.101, 18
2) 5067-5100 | -0.053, 16.9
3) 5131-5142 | 0.077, 15.6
